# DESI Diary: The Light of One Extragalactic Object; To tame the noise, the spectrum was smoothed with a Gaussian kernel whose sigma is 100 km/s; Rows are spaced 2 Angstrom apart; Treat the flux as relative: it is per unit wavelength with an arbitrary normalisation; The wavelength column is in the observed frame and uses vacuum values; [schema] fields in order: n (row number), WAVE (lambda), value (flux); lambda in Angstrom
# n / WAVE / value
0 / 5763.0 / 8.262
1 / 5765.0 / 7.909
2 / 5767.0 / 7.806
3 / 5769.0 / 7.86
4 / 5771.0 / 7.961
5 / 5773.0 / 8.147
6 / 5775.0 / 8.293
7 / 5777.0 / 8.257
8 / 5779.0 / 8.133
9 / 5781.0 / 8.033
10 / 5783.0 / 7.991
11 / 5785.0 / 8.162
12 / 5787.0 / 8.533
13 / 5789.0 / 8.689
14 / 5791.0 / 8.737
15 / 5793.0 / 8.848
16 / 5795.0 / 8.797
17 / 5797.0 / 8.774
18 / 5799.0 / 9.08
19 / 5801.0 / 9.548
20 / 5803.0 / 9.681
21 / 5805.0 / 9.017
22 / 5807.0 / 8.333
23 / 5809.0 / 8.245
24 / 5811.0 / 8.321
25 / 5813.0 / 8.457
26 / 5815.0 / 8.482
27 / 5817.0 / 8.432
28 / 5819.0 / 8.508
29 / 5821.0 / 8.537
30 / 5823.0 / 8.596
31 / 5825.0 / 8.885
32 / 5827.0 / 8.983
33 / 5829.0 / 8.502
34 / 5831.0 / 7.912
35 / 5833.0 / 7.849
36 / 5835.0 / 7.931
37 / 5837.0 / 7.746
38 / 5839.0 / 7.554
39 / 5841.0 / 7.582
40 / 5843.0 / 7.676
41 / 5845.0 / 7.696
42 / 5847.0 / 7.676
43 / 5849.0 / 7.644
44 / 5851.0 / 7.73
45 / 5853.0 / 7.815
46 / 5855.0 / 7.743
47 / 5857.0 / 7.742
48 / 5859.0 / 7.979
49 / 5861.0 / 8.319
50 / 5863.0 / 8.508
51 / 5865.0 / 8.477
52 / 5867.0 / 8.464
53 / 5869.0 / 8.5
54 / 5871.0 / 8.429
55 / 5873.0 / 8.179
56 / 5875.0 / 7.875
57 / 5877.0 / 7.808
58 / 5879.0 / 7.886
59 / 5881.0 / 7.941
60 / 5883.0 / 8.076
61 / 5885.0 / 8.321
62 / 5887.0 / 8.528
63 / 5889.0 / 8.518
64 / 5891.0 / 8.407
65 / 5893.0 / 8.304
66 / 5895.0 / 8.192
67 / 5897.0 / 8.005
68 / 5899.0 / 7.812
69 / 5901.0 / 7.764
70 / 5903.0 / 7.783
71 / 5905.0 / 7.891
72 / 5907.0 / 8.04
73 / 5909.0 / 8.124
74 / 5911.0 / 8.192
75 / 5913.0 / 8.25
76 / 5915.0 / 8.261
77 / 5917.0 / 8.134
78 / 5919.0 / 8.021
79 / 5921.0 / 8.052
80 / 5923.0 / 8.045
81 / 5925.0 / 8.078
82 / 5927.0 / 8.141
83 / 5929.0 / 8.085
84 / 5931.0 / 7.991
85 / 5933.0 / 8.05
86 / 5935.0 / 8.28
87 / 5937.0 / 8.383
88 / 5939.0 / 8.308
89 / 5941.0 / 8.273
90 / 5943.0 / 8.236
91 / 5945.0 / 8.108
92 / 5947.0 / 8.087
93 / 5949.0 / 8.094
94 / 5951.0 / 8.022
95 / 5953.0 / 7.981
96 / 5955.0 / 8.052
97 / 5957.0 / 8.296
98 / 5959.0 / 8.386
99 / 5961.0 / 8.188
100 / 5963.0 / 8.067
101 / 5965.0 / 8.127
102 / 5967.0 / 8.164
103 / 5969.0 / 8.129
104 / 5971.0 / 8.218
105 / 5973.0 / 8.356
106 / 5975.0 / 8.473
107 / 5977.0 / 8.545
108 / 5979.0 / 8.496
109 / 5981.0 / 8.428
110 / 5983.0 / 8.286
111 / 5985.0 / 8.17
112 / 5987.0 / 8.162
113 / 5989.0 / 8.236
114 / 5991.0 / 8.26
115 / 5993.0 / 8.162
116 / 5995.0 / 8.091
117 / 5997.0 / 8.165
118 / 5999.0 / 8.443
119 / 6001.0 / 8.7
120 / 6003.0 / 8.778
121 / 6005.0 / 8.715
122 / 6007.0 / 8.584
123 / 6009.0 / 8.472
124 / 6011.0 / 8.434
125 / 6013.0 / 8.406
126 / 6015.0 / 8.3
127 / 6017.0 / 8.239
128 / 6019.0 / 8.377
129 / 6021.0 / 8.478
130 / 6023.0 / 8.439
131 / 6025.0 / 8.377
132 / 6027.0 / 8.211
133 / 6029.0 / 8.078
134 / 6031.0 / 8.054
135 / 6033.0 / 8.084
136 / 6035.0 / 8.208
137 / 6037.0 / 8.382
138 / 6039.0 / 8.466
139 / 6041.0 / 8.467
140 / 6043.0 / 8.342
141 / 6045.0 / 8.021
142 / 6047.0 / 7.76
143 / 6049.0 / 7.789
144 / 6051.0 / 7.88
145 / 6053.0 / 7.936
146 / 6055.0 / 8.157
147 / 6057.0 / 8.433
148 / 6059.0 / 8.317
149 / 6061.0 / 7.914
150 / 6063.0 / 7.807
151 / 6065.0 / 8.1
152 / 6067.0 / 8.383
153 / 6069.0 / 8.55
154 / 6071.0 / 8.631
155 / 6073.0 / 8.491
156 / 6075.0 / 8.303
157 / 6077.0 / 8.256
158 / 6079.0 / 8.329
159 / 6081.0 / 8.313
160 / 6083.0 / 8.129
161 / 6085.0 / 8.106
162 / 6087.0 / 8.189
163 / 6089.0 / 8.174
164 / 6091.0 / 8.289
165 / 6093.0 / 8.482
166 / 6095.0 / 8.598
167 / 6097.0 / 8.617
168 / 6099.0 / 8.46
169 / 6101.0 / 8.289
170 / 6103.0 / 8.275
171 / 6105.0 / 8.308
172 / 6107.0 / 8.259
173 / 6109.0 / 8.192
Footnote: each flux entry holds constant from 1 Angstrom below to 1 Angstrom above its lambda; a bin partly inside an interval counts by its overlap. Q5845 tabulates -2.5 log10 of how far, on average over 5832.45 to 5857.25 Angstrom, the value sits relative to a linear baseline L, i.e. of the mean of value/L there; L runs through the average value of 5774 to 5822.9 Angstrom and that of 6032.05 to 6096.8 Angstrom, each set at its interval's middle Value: 0.11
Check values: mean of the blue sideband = 8.58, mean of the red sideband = 8.23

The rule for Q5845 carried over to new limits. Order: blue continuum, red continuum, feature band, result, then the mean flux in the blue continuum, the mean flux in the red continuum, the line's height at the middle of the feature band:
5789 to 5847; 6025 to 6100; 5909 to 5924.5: 0.03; 8.44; 8.24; 8.36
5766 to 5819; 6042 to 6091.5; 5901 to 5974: 0.03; 8.49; 8.18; 8.33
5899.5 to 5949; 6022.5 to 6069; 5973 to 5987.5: -0.03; 8.1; 8.16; 8.13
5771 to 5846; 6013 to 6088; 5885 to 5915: 0.03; 8.4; 8.23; 8.33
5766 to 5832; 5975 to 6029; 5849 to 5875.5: 0.04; 8.5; 8.38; 8.46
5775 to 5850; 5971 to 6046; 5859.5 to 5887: 0.02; 8.37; 8.35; 8.36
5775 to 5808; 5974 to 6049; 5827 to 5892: 0.07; 8.65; 8.32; 8.55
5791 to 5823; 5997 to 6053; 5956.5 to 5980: 0.02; 8.73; 8.3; 8.42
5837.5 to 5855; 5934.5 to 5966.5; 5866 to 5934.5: -0.03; 7.68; 8.18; 7.94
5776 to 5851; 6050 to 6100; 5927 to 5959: 0.02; 8.37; 8.27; 8.32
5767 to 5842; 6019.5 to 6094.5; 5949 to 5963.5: 0.02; 8.41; 8.23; 8.3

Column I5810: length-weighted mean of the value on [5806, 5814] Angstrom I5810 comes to 8.34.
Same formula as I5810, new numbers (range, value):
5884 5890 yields 8.46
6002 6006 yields 8.75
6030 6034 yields 8.07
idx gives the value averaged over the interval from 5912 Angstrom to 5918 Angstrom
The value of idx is 8.21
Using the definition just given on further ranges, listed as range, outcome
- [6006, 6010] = 8.53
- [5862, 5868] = 8.48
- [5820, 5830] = 8.7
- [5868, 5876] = 8.25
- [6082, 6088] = 8.14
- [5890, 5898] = 8.23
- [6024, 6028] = 8.29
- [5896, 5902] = 7.86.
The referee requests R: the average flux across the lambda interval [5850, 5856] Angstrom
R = 7.76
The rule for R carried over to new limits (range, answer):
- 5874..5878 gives 7.84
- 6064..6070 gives 8.34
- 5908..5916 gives 8.21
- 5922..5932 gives 8.07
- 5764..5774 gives 7.94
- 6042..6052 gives 7.96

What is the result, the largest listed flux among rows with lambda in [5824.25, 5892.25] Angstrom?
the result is 8.983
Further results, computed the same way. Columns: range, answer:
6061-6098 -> 8.631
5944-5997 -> 8.545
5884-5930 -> 8.528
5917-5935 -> 8.28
